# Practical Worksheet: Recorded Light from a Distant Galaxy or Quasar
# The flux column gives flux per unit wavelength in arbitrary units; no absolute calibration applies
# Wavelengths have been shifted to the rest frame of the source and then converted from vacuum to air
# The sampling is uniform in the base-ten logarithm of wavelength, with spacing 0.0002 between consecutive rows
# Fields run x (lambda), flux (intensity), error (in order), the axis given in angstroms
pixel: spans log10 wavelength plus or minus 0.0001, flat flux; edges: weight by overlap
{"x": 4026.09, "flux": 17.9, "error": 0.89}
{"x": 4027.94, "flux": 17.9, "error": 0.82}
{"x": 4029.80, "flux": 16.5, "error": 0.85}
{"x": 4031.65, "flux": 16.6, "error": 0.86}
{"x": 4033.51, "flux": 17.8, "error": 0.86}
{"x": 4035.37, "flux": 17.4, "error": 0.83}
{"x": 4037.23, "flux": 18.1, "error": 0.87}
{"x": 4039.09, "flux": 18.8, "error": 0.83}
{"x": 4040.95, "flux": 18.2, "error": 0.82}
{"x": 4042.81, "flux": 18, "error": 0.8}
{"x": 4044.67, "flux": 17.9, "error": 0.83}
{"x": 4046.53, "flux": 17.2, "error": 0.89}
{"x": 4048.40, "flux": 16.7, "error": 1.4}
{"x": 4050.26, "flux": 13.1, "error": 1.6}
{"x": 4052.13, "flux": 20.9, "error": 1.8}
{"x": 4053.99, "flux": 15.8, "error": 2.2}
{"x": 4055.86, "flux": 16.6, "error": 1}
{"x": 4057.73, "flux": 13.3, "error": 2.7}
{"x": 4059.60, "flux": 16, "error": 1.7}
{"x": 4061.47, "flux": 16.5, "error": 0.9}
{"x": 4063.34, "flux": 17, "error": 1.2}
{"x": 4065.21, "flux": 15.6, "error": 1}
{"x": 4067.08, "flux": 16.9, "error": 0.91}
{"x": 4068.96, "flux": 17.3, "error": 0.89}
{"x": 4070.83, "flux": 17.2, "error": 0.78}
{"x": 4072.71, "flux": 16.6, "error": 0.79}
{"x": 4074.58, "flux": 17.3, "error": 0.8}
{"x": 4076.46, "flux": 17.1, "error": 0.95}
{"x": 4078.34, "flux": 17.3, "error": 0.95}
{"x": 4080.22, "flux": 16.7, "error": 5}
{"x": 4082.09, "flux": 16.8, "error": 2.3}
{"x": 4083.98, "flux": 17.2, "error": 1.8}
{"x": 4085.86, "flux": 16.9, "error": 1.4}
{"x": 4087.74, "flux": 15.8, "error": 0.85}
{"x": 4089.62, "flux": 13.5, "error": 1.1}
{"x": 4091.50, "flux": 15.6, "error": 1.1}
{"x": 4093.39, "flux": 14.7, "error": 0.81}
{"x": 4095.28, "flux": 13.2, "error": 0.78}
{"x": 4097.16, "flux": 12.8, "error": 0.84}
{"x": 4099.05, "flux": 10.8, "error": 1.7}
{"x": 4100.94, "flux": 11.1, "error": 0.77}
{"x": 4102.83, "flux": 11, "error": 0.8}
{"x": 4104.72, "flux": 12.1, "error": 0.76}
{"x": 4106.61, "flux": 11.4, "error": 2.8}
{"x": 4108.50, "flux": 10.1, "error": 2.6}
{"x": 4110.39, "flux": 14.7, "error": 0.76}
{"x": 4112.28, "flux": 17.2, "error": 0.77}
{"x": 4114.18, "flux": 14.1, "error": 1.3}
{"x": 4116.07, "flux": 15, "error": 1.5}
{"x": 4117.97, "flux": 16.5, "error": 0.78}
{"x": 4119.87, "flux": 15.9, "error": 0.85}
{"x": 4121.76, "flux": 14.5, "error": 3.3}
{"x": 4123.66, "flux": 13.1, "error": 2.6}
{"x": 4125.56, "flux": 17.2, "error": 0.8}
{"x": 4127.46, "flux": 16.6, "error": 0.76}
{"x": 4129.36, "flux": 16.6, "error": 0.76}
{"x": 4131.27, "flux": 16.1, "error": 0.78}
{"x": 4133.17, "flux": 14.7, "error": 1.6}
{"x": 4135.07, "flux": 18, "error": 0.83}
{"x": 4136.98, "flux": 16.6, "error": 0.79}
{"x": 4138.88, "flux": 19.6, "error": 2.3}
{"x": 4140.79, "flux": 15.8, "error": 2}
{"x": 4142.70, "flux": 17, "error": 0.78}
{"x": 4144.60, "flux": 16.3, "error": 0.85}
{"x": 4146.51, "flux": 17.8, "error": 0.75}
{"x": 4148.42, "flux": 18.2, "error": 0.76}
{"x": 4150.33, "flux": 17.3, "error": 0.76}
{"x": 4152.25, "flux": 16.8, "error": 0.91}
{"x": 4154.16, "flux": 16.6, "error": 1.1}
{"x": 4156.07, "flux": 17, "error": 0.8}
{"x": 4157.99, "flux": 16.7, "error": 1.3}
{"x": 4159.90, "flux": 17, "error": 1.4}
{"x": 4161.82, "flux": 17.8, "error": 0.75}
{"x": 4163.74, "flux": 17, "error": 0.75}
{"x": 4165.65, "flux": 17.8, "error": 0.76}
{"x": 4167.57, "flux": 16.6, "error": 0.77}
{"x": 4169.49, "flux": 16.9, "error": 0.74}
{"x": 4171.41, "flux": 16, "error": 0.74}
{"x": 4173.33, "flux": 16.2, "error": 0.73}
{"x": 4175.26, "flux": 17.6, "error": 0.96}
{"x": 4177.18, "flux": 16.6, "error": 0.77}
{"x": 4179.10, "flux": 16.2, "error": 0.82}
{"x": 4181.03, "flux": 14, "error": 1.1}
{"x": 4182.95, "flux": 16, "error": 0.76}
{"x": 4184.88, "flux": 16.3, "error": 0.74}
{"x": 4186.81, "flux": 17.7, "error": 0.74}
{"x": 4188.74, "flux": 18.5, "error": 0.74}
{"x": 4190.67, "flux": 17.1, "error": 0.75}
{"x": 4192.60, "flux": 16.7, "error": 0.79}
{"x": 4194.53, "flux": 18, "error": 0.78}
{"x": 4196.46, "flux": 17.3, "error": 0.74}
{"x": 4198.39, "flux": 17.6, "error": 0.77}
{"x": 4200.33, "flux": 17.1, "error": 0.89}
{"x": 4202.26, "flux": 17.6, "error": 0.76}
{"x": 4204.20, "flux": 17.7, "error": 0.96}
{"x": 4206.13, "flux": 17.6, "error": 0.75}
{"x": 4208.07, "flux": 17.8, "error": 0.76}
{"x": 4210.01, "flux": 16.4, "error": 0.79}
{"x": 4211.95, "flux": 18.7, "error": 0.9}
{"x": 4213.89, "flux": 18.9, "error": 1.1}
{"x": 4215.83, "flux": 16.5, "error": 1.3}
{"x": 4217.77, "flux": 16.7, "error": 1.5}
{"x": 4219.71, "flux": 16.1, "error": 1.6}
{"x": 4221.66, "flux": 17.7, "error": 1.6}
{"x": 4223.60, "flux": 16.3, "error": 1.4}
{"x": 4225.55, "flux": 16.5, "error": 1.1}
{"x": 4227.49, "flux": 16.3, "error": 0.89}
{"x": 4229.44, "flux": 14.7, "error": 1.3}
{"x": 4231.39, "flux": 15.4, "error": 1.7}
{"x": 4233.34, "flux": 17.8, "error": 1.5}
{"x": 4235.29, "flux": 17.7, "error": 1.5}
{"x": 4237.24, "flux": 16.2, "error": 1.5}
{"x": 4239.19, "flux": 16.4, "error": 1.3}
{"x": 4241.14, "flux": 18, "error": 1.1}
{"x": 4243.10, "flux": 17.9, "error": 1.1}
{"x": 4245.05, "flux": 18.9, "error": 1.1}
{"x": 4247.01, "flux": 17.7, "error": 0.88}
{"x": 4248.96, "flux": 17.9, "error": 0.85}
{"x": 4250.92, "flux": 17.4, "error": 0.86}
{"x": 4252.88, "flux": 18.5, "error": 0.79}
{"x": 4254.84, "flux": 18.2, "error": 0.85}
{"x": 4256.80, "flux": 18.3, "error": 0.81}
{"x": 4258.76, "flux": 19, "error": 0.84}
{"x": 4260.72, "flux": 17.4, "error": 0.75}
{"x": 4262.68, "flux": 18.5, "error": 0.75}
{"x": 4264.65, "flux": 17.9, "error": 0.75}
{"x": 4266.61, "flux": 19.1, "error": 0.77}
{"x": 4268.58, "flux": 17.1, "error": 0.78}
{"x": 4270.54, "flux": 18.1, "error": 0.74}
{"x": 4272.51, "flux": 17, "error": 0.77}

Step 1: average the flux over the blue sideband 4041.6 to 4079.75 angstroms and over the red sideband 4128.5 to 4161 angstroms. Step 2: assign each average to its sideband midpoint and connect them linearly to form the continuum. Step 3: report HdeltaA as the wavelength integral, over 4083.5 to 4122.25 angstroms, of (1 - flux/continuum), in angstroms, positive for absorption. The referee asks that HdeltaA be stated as 6.6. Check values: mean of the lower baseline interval 16.7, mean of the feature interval 14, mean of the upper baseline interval 16.9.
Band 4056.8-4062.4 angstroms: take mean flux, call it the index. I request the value 15.3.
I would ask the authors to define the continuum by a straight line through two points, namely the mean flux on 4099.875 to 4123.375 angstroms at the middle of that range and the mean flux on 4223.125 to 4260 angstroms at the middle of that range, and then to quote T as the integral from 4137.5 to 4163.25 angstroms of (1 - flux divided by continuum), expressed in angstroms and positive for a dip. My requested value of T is -4.36 angstroms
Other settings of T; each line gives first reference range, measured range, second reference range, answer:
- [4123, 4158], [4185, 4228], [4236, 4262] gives 0.29 angstroms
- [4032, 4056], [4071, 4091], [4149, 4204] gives 0.89 angstroms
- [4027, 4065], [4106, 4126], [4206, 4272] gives 3.10 angstroms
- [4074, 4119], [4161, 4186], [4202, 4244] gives -0.78 angstroms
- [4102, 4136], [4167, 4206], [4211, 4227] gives -1.28 angstroms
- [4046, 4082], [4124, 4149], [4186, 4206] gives 0.38 angstroms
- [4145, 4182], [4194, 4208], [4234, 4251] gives -0.30 angstroms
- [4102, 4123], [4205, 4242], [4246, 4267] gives 0.49 angstroms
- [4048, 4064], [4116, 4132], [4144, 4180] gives 0.90 angstroms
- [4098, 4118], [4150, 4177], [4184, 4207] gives -1.97 angstroms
